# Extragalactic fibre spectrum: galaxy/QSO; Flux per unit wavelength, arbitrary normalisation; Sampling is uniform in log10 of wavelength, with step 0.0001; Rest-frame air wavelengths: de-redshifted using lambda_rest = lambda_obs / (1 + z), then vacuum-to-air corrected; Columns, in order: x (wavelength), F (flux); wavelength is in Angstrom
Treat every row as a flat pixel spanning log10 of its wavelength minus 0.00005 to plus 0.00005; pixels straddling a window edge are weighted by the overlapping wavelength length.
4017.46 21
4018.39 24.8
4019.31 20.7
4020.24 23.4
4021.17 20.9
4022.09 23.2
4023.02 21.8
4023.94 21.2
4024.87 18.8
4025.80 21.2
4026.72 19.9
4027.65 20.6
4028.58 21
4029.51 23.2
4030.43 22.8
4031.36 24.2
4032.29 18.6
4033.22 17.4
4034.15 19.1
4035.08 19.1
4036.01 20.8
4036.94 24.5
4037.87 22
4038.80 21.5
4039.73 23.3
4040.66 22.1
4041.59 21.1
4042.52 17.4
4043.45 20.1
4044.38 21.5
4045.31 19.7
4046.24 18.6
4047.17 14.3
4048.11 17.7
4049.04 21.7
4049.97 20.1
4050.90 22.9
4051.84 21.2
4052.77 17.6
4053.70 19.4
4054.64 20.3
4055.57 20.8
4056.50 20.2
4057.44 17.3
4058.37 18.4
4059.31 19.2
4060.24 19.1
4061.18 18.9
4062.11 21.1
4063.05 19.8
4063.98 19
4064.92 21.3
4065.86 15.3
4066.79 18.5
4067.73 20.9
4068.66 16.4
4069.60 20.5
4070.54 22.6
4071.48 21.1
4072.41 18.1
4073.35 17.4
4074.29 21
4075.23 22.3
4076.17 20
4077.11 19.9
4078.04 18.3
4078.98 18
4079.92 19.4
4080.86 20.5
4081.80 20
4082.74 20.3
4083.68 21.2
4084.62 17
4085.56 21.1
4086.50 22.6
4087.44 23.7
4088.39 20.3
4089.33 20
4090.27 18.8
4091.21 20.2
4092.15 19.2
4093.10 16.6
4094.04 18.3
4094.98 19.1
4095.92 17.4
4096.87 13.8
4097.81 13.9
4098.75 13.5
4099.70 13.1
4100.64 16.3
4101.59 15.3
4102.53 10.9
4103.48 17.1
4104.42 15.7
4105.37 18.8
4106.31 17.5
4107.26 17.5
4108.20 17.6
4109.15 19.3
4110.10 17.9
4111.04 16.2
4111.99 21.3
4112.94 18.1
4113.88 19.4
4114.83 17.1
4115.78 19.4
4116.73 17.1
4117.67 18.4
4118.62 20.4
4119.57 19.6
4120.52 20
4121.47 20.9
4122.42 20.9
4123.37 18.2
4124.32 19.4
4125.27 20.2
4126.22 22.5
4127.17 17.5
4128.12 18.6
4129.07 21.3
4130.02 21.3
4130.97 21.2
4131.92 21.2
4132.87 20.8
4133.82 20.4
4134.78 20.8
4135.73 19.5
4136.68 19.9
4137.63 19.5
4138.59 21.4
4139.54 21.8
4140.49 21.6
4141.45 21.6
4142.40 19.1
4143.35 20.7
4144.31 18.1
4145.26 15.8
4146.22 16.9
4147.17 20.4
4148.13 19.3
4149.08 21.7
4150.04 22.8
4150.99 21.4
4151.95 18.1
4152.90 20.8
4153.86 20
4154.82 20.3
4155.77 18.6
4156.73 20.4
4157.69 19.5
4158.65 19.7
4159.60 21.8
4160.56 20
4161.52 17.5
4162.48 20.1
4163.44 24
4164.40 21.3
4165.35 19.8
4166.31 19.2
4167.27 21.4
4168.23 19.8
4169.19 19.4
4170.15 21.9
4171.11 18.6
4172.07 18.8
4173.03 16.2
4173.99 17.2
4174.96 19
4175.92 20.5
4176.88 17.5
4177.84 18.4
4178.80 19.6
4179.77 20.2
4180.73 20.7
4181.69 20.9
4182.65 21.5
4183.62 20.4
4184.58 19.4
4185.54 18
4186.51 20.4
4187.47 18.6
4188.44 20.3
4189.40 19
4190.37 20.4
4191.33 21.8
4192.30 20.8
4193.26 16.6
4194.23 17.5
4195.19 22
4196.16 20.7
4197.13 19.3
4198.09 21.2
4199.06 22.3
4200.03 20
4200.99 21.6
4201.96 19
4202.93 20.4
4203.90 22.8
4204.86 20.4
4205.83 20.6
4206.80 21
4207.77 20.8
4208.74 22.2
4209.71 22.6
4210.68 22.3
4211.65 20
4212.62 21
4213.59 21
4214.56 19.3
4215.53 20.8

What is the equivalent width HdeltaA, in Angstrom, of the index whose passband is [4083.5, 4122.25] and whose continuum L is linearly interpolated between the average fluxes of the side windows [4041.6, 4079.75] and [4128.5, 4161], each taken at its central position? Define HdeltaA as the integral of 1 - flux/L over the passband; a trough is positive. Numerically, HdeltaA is 3.44 Angstrom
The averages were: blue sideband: 19.5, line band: 18.1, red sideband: 20.2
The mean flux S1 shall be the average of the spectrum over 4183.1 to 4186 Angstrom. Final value 19.3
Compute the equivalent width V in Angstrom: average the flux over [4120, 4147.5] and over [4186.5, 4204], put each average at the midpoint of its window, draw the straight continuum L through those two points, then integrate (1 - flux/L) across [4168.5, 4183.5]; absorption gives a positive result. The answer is 0.6 Angstrom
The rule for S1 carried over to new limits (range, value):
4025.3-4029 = 20.6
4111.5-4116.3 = 19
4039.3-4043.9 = 20.8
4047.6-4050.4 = 19.7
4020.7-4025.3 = 21.2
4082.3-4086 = 19.9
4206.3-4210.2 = 21.6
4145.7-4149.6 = 19.5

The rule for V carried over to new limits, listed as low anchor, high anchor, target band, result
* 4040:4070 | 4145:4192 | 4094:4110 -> 2.8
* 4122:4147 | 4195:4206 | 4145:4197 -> 1.8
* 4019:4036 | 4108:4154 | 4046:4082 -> 1.8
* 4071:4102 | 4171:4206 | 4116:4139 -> -1.0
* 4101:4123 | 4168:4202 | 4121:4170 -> -3.5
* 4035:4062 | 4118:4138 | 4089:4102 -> 2.2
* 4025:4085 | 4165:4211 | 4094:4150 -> 3.6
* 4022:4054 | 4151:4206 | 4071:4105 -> 3.3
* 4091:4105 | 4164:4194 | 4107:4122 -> -1.9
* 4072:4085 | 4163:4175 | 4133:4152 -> -0.4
